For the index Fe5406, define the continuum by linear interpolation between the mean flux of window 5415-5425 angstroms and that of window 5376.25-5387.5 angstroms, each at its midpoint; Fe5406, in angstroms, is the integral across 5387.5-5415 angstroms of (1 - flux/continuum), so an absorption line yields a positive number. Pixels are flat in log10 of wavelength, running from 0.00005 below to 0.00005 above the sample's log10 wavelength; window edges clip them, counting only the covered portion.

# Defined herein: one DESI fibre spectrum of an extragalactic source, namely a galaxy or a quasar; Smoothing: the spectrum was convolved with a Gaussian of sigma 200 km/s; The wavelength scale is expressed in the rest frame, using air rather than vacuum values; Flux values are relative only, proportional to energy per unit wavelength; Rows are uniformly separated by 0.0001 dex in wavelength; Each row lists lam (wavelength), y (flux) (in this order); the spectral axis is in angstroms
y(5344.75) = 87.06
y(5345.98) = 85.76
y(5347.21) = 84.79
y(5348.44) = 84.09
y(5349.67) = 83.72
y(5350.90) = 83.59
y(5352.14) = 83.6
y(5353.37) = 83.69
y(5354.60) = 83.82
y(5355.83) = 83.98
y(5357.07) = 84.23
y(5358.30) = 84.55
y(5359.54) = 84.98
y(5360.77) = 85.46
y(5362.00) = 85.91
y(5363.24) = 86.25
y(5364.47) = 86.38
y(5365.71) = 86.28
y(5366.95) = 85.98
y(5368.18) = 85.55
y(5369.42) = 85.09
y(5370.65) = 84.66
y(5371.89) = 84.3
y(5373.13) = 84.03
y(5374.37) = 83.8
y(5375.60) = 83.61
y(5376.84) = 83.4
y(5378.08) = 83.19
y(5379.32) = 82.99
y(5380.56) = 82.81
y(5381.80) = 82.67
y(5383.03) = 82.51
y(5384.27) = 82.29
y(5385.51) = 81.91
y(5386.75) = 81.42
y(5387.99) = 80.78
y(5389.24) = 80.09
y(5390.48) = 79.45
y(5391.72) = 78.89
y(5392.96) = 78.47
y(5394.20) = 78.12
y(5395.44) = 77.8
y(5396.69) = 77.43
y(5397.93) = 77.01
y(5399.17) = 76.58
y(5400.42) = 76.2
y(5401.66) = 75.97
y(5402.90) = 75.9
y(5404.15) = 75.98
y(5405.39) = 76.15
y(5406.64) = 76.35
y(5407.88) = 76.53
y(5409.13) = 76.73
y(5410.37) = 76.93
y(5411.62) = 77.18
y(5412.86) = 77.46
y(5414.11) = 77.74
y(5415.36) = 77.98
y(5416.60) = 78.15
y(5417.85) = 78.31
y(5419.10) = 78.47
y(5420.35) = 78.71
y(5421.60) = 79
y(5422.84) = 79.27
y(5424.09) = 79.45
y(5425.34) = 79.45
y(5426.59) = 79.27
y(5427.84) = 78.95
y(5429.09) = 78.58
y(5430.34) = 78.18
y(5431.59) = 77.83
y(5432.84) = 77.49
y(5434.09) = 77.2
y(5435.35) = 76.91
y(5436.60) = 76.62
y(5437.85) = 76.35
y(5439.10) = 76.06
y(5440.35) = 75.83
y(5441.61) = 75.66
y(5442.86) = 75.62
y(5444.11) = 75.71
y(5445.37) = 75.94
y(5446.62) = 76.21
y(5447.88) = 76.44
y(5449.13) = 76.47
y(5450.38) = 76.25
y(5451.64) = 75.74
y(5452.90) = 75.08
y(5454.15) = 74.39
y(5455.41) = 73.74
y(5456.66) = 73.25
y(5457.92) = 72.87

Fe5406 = 1.1 angstroms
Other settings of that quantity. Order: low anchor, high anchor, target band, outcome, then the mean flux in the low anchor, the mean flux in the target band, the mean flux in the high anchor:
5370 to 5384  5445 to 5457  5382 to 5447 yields 1.2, 83.5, 77.9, 75.4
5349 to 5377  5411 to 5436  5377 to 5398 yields 0.4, 84.7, 80.6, 78.3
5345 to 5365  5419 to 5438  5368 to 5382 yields -0.1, 84.7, 83.8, 78.3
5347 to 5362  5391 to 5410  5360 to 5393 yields -1.0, 84.3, 83.4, 77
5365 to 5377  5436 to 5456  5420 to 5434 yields -0.1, 84.7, 78.7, 75.8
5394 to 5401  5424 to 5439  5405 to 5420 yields 0.0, 77.1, 77.4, 77.9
